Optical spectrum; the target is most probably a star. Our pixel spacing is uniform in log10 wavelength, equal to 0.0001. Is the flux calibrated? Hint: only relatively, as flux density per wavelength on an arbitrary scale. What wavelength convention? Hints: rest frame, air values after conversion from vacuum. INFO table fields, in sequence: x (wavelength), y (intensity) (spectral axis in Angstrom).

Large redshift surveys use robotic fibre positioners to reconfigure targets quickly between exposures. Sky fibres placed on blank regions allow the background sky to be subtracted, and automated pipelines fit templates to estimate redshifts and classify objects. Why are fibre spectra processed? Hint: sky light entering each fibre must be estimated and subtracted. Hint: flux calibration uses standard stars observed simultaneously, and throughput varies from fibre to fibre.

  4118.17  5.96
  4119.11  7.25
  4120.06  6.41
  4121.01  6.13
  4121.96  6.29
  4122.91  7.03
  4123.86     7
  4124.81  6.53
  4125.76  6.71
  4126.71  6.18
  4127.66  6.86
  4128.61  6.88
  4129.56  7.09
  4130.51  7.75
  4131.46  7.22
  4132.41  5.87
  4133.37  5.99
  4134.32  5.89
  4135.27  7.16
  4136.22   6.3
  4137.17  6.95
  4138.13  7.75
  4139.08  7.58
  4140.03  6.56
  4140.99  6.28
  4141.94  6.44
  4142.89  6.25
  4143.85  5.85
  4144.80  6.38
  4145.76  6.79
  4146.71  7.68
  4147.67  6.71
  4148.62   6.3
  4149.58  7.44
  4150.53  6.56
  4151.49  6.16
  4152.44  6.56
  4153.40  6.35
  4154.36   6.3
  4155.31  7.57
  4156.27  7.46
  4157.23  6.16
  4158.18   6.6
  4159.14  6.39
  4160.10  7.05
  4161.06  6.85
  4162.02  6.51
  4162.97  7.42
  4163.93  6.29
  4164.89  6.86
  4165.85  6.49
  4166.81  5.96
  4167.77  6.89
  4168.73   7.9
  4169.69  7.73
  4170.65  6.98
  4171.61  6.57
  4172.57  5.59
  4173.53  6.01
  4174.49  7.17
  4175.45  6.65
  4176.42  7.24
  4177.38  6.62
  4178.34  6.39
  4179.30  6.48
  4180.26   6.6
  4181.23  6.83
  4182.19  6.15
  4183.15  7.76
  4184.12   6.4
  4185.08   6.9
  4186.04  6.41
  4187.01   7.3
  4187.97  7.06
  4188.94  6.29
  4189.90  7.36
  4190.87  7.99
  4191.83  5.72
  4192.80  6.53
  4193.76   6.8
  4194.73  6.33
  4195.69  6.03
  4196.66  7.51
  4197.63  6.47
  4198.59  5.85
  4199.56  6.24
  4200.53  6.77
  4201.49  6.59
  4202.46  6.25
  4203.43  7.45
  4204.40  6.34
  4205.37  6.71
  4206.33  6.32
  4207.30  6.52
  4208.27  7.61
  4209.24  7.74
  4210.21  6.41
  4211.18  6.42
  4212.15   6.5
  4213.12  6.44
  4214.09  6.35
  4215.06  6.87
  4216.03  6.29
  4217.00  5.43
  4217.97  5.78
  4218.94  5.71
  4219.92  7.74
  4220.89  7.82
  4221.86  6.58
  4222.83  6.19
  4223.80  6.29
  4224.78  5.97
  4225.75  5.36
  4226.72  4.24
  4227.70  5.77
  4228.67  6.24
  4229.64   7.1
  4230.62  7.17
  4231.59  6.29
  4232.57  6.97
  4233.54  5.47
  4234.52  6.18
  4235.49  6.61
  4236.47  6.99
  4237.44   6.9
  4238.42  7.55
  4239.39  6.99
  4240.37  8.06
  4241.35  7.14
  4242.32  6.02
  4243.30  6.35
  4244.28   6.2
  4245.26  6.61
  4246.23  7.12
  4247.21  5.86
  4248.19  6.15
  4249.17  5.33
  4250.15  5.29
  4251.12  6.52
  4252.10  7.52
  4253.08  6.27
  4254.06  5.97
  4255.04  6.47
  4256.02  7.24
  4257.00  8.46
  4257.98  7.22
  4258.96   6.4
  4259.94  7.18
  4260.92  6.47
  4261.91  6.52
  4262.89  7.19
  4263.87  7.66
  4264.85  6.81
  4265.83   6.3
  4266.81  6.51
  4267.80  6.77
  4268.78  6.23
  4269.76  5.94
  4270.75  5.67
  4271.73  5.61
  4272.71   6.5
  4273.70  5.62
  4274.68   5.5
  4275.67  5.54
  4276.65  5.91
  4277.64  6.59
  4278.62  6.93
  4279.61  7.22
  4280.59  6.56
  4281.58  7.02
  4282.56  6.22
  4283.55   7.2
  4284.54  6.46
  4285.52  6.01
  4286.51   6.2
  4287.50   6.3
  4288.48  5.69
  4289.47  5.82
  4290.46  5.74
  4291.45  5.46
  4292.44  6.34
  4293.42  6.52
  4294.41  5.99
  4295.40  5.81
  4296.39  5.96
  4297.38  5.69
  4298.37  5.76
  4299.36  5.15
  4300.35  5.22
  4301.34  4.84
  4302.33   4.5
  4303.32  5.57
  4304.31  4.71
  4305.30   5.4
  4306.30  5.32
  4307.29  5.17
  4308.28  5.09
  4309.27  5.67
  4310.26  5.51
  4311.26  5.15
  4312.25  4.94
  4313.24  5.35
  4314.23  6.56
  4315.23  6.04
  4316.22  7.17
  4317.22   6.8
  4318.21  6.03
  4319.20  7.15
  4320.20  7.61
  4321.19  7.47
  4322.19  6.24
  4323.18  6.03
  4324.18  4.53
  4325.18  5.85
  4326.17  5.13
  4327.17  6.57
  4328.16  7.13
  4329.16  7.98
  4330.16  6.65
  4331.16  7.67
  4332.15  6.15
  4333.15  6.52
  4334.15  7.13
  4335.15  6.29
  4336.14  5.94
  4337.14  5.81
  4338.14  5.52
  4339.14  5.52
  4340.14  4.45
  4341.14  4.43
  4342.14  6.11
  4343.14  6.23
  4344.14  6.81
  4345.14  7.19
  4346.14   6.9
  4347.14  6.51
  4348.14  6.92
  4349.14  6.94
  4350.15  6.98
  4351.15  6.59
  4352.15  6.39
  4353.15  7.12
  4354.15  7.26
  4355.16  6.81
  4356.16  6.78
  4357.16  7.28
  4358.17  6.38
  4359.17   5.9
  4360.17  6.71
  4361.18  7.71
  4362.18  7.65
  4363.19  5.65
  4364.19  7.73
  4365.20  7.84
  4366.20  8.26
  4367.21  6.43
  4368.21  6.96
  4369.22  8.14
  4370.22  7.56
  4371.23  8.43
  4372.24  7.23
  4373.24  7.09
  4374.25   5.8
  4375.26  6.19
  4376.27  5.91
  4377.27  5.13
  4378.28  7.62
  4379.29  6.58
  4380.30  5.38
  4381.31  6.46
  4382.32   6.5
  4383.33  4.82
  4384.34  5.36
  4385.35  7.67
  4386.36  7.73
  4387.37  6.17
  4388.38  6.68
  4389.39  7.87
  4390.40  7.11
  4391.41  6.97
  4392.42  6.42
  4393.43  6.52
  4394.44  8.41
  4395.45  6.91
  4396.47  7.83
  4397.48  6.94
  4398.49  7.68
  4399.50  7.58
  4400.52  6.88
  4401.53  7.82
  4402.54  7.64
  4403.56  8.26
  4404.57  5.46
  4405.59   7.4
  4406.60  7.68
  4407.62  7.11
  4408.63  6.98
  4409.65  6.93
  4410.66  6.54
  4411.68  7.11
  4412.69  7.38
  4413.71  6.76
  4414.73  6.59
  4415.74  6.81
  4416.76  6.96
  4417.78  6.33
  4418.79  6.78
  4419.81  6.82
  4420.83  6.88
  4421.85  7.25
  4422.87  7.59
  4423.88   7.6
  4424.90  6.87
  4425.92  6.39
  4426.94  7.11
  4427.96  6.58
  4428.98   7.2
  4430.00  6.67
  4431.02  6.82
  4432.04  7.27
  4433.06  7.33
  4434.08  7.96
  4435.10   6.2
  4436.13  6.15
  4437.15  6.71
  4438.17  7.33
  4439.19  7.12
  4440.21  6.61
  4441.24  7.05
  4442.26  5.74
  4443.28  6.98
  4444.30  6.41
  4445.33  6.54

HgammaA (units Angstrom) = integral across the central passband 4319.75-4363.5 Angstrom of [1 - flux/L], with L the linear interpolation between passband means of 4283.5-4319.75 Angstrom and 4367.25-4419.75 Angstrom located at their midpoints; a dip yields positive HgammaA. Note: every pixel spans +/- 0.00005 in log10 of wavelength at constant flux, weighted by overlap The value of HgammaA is -1.5 Angstrom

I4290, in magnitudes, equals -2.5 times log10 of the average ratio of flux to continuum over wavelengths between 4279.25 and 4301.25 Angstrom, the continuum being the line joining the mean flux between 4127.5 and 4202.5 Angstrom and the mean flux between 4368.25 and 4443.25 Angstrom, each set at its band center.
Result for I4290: 0.13 mag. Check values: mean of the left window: 6.71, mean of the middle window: 6.08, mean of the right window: 6.92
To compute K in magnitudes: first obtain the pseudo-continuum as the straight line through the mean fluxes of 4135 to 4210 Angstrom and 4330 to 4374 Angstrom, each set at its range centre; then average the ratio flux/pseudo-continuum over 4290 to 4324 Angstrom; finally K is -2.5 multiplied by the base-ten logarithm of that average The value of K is 0.16 mag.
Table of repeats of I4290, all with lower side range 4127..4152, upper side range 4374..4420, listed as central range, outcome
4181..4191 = -0.03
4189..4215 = 0.01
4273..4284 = 0.07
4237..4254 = 0.03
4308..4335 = 0.08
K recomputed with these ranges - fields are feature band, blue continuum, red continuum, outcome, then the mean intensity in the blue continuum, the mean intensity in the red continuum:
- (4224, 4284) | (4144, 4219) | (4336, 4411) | 0.04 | 6.67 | 6.79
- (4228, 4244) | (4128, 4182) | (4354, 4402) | 0.01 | 6.72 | 6.93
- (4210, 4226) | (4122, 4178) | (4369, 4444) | 0.07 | 6.73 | 6.92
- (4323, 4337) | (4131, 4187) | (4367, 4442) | 0.08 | 6.7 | 6.93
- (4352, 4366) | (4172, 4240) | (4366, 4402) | -0.02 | 6.57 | 6.91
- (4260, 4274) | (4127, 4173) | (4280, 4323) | -0.06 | 6.73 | 5.94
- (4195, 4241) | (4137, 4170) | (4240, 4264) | 0.03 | 6.76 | 6.67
